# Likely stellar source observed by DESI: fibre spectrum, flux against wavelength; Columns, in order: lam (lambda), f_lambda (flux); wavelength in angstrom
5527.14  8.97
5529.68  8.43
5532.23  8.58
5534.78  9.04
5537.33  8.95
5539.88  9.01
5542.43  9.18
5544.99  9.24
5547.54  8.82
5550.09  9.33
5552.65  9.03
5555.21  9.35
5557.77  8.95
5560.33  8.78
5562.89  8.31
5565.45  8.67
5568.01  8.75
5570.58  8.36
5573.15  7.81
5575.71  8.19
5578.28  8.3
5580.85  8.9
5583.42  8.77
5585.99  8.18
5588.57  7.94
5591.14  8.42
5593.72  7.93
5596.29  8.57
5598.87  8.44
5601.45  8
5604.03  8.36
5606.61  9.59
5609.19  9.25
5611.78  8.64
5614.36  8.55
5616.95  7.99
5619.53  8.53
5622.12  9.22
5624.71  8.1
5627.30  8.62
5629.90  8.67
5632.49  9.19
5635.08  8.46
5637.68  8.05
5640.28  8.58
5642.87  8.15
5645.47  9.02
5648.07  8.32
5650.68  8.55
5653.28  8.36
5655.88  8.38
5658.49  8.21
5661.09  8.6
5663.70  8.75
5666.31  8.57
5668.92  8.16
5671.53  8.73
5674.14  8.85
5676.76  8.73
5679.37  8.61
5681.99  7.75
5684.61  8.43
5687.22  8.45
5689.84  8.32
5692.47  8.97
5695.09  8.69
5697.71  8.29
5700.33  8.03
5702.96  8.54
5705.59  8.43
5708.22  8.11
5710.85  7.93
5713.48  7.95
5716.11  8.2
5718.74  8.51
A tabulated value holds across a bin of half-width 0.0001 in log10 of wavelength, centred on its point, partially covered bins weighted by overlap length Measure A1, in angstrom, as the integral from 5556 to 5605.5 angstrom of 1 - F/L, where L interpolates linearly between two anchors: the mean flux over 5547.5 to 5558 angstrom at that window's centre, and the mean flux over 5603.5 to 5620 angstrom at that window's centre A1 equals 2.9 angstrom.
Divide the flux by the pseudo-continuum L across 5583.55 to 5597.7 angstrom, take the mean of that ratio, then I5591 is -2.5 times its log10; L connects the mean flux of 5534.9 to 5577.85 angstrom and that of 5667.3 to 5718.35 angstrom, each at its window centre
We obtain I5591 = 0.06 mag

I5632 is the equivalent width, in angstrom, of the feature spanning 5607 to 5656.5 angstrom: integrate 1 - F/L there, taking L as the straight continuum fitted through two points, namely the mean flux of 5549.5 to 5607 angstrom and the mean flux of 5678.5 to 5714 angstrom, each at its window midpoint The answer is -0.8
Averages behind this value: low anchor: 8.54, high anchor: 8.32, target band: 8.58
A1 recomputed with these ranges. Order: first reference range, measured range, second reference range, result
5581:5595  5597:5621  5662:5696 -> -0.7 angstrom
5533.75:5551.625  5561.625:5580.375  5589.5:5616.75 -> 1.0 angstrom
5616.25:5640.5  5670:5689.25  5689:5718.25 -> -0.2 angstrom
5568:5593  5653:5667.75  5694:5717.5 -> -0.4 angstrom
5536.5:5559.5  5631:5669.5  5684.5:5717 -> 0.4 angstrom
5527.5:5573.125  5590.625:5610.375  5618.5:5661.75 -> 0.2 angstrom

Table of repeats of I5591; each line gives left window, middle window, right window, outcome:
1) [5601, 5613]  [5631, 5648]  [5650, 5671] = 0.00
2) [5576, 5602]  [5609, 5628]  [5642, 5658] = -0.02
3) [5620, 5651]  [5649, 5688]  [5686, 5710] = 0.00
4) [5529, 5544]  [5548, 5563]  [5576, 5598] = -0.04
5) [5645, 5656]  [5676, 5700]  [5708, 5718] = -0.03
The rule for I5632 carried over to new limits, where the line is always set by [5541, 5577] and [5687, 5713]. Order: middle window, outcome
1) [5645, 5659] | 0.07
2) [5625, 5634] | -0.18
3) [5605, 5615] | -0.46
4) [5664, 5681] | -0.33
